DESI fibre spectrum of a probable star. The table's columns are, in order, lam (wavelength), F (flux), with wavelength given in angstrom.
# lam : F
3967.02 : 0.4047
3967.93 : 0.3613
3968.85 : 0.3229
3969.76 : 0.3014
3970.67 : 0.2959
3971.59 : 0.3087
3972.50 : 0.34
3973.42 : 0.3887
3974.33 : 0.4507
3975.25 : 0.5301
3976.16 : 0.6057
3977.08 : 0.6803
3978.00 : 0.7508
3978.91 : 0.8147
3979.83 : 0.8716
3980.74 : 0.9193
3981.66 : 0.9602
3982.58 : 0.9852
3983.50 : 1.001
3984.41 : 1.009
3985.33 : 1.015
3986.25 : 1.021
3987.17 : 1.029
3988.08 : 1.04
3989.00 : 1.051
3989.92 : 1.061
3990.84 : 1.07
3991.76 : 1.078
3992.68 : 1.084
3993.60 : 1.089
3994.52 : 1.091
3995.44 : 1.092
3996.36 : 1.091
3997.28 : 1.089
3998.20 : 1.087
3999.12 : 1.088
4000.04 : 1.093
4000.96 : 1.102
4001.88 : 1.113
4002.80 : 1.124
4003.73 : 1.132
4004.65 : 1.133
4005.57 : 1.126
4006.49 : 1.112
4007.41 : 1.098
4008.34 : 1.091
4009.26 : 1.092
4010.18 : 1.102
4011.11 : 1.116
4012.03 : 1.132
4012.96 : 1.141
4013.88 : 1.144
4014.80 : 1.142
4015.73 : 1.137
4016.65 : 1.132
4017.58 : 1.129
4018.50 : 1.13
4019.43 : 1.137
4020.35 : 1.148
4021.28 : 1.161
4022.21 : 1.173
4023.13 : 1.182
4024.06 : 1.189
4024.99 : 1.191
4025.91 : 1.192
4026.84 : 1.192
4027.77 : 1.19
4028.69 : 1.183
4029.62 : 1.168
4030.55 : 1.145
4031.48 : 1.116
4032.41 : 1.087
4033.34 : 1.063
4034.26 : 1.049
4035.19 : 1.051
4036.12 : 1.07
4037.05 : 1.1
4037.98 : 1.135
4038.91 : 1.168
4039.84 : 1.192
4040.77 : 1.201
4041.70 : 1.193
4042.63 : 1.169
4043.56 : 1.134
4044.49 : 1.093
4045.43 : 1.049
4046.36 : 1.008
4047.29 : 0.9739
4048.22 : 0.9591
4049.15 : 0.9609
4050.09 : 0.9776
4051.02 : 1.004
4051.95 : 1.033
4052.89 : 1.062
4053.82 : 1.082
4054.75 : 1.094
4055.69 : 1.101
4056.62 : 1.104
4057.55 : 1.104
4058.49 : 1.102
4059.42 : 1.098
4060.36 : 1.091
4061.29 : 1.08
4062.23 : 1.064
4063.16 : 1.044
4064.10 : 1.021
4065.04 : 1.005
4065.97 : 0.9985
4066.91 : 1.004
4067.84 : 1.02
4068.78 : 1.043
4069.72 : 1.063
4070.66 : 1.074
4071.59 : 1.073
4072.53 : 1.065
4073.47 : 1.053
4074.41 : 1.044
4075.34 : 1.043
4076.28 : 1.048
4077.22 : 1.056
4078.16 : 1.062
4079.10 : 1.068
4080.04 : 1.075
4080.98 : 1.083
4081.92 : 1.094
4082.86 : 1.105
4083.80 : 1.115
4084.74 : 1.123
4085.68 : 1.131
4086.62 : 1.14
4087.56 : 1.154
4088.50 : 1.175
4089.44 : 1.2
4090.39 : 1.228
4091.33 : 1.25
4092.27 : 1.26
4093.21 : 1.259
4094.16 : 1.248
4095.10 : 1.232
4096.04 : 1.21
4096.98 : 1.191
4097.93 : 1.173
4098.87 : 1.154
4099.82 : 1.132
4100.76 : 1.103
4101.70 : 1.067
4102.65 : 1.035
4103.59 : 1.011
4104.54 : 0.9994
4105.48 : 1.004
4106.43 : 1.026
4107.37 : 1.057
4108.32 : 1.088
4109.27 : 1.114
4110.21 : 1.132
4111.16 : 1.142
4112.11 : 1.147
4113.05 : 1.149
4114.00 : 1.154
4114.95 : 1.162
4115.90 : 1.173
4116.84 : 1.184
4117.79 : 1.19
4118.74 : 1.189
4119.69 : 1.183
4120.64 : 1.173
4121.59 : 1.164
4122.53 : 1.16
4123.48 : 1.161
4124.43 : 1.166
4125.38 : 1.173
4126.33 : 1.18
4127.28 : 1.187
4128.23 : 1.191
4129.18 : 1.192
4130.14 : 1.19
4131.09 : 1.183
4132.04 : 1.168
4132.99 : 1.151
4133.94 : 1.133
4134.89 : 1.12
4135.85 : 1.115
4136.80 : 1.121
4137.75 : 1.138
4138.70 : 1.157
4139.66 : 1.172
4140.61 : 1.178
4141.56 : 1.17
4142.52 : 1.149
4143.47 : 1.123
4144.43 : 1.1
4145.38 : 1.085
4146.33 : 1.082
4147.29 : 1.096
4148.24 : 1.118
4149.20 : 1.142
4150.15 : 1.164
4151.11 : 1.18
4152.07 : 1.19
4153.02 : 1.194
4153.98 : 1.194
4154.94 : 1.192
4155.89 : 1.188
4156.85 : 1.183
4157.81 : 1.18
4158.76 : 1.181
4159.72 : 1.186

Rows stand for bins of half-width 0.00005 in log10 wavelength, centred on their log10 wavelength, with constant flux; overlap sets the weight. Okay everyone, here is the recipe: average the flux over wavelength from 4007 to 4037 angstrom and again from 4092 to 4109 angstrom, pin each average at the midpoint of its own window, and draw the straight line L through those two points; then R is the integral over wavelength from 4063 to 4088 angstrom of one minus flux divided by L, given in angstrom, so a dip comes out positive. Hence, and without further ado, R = 1.31 angstrom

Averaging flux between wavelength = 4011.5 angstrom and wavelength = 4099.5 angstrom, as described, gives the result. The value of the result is 1.11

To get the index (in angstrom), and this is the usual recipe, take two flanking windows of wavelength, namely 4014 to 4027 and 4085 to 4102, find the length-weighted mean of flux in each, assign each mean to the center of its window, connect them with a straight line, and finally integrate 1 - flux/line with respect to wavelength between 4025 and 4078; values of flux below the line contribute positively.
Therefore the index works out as 4.0 angstrom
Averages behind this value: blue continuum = 1.16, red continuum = 1.18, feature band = 1.08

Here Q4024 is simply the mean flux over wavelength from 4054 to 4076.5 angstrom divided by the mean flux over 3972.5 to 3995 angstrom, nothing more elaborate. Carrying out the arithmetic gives 1.19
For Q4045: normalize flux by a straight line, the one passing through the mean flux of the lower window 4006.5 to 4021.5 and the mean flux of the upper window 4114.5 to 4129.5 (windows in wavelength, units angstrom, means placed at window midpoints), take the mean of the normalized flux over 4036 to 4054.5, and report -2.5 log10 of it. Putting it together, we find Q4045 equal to 0.06 mag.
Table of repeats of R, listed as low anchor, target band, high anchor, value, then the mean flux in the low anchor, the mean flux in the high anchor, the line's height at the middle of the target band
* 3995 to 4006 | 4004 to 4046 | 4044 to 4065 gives -2.1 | 1.11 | 1.05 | 1.08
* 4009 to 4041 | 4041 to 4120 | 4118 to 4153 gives 3.3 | 1.14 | 1.15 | 1.15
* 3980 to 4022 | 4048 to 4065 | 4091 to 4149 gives 0.9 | 1.09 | 1.15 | 1.11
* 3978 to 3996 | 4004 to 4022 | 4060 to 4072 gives -1.9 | 1.01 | 1.04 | 1.02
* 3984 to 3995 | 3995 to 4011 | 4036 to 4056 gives -0.7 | 1.05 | 1.08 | 1.06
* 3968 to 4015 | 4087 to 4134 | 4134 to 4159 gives -2.4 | 0.928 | 1.15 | 1.1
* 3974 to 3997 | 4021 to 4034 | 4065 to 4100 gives -1.8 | 0.94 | 1.12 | 1.02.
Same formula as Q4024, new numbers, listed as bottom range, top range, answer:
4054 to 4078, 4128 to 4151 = 1.08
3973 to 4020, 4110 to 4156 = 1.14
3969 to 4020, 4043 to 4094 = 1.13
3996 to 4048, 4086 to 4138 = 1.03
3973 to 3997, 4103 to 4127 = 1.23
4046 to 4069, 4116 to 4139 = 1.12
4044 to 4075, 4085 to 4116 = 1.09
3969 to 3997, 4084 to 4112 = 1.37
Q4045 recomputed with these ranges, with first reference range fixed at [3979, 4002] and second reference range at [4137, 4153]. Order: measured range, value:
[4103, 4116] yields 0.02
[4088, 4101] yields -0.09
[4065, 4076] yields 0.05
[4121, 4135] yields -0.04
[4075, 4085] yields 0.02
